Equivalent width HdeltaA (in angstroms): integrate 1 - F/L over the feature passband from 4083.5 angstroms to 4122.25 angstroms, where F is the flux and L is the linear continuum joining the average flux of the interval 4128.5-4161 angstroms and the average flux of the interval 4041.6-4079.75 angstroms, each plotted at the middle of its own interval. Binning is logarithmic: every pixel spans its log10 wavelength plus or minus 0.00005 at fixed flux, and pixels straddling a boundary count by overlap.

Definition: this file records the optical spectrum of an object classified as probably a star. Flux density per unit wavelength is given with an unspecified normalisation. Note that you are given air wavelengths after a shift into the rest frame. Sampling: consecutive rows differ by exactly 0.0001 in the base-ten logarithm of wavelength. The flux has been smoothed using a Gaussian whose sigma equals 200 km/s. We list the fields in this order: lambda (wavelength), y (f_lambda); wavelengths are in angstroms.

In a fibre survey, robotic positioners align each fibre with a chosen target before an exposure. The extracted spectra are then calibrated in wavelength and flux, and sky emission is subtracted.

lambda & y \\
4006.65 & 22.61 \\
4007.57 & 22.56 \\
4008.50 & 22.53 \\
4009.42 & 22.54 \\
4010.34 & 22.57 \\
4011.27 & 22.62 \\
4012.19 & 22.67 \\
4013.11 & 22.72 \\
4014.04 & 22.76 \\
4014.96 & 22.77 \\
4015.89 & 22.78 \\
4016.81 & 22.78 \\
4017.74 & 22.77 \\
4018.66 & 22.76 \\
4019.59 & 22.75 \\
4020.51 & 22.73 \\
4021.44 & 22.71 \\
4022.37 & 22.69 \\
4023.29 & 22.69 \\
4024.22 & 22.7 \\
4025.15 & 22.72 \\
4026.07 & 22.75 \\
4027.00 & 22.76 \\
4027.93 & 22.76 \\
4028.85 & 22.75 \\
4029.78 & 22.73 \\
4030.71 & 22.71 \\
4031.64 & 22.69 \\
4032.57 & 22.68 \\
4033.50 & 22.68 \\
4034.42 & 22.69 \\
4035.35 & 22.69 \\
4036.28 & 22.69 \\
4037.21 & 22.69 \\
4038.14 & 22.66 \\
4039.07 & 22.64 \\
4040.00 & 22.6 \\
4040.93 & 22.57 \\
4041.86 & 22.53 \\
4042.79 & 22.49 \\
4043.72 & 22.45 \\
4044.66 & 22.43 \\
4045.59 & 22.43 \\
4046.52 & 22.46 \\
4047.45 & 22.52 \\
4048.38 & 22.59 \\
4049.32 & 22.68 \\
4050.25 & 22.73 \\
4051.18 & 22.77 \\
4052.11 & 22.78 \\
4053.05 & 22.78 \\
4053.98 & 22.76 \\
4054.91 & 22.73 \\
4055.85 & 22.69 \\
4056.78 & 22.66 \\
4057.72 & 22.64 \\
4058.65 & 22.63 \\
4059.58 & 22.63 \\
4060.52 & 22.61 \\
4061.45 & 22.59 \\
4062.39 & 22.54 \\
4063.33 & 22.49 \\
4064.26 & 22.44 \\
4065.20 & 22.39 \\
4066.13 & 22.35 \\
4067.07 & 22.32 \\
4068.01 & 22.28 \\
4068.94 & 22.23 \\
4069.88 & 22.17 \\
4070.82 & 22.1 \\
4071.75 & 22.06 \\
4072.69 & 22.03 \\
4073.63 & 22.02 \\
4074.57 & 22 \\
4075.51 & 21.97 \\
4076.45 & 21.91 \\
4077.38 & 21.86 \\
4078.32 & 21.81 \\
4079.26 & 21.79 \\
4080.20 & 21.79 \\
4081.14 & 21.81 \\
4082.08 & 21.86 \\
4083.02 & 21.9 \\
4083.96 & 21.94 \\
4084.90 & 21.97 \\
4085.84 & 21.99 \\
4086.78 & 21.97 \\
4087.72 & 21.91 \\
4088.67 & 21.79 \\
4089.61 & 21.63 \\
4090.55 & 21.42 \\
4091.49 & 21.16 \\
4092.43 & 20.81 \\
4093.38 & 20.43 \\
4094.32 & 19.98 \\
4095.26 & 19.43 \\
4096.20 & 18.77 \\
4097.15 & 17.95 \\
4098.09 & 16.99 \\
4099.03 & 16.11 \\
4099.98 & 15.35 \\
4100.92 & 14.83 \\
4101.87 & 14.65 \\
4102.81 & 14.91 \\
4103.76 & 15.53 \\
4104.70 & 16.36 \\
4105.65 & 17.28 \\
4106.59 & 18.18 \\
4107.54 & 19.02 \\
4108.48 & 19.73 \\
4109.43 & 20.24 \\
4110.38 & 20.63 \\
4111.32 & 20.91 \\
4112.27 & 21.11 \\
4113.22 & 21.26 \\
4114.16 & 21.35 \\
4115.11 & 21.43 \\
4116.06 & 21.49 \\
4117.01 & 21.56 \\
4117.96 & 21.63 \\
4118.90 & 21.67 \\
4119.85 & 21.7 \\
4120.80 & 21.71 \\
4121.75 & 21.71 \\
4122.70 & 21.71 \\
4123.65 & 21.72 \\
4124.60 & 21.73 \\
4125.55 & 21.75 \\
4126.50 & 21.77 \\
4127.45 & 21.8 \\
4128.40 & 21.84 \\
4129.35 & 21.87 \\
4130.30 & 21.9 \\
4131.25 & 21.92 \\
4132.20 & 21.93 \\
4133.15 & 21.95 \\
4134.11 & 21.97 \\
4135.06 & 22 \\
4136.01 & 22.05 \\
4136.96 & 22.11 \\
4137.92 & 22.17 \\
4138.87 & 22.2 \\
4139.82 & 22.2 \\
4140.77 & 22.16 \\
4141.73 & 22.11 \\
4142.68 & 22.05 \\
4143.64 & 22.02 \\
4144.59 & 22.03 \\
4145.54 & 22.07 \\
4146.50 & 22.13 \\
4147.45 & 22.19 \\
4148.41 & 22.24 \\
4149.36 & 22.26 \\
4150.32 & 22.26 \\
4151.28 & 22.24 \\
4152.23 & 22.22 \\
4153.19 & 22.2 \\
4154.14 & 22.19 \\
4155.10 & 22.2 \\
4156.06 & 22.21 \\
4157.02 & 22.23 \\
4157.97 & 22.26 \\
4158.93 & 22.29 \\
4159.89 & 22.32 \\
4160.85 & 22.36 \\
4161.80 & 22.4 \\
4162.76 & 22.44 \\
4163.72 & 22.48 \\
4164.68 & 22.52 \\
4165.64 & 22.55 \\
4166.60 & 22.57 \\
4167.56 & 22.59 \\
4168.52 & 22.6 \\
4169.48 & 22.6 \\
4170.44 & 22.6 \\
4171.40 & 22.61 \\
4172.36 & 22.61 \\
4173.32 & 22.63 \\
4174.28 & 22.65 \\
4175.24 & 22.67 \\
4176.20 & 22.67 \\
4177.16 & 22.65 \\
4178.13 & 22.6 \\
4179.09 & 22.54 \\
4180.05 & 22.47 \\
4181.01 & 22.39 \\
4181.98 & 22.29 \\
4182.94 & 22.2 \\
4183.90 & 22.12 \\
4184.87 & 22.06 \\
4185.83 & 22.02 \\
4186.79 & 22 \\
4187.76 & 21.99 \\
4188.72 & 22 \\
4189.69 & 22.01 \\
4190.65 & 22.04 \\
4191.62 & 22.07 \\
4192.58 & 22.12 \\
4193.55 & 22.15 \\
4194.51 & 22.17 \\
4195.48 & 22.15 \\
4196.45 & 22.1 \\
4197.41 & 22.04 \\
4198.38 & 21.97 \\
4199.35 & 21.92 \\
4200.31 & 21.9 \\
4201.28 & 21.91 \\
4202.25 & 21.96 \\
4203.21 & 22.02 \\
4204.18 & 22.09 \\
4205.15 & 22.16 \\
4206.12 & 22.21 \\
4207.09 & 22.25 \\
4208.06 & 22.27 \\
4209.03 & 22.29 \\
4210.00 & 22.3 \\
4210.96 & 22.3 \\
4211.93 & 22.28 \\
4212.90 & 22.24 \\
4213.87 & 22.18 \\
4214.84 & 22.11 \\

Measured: 4.3 angstroms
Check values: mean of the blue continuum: 22.4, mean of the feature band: 19.8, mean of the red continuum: 22.1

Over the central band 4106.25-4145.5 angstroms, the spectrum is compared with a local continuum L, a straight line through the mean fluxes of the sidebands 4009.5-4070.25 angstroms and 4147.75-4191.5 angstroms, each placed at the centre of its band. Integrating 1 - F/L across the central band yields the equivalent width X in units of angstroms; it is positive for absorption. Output 1.6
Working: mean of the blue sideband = 22.6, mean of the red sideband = 22.3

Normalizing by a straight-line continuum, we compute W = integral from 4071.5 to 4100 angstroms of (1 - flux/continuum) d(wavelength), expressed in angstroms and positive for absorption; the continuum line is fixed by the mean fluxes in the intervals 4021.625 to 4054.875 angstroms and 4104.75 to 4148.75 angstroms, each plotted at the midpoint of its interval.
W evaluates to 1.4 angstroms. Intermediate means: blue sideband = 22.7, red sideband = 21.4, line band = 20.9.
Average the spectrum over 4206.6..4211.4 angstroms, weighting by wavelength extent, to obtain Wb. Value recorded 22.3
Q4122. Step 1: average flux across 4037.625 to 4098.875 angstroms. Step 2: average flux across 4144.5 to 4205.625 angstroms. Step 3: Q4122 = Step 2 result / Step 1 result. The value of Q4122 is 1.02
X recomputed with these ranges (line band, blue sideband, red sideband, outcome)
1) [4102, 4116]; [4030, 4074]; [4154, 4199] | 2.1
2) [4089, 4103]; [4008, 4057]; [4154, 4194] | 2.6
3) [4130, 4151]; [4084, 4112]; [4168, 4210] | -1.6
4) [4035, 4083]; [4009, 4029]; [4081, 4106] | -3.6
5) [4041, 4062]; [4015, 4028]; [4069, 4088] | -0.3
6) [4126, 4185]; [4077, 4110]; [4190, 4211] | -3.5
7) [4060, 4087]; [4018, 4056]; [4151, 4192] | 0.6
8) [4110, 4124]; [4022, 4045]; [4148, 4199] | 0.6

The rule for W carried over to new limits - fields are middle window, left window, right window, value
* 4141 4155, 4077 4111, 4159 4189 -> -0.42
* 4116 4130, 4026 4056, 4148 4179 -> 0.49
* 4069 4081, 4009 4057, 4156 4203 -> 0.32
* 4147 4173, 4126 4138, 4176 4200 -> -0.38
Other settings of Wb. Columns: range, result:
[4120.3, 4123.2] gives 21.7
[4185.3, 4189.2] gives 22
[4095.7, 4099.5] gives 17.5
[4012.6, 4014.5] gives 22.7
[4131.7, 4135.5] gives 21.9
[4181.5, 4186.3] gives 22.2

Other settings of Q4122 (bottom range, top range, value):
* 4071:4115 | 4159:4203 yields 1.11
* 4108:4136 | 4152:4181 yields 1.04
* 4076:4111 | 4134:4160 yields 1.13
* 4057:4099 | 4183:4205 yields 1.02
